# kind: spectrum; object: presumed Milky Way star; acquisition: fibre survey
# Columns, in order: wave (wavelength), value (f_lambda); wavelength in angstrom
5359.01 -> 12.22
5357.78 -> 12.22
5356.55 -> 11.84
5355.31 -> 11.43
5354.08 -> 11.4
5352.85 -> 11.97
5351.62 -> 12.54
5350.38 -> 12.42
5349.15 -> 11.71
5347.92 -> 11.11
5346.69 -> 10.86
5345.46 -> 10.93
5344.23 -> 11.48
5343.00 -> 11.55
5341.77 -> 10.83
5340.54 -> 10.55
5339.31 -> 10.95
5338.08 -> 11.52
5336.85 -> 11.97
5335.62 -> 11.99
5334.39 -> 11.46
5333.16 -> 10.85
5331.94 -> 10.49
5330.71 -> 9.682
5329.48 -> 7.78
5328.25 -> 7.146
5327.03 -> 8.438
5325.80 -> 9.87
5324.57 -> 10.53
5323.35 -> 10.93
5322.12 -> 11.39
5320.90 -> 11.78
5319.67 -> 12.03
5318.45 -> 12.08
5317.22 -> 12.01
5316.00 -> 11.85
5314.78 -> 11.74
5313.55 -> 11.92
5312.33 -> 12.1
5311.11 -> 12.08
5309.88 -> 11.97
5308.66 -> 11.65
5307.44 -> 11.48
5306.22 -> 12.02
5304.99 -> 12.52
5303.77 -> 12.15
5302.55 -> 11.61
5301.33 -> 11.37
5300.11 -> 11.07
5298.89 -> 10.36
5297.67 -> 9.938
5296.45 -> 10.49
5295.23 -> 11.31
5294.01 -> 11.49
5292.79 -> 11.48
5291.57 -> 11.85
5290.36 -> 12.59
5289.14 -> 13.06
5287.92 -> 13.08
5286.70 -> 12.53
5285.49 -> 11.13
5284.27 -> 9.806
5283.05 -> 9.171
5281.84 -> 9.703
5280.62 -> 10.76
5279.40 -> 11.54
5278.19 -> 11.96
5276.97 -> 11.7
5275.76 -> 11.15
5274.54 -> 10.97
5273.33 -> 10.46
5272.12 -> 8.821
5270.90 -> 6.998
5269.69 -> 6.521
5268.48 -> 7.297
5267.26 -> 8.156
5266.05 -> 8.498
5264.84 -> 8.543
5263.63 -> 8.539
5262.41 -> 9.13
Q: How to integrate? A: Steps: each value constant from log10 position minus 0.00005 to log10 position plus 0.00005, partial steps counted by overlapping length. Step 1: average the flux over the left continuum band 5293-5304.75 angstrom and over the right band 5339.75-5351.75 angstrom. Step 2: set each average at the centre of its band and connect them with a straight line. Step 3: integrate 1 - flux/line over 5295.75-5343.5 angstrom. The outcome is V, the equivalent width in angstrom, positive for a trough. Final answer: 0.7 angstrom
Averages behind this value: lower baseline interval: 11.1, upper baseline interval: 11.3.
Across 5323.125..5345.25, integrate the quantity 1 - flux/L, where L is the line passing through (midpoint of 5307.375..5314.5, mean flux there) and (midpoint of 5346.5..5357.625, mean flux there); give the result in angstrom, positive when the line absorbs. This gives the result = 2.6 angstrom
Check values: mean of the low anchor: 11.9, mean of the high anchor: 11.8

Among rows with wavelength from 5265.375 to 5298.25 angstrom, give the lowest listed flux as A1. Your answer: 6.521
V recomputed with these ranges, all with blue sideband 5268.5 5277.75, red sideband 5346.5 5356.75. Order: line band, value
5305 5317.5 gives -1.6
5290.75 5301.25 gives -1.0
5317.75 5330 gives 0.8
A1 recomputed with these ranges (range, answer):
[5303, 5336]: 7.146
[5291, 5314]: 9.938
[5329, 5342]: 7.78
